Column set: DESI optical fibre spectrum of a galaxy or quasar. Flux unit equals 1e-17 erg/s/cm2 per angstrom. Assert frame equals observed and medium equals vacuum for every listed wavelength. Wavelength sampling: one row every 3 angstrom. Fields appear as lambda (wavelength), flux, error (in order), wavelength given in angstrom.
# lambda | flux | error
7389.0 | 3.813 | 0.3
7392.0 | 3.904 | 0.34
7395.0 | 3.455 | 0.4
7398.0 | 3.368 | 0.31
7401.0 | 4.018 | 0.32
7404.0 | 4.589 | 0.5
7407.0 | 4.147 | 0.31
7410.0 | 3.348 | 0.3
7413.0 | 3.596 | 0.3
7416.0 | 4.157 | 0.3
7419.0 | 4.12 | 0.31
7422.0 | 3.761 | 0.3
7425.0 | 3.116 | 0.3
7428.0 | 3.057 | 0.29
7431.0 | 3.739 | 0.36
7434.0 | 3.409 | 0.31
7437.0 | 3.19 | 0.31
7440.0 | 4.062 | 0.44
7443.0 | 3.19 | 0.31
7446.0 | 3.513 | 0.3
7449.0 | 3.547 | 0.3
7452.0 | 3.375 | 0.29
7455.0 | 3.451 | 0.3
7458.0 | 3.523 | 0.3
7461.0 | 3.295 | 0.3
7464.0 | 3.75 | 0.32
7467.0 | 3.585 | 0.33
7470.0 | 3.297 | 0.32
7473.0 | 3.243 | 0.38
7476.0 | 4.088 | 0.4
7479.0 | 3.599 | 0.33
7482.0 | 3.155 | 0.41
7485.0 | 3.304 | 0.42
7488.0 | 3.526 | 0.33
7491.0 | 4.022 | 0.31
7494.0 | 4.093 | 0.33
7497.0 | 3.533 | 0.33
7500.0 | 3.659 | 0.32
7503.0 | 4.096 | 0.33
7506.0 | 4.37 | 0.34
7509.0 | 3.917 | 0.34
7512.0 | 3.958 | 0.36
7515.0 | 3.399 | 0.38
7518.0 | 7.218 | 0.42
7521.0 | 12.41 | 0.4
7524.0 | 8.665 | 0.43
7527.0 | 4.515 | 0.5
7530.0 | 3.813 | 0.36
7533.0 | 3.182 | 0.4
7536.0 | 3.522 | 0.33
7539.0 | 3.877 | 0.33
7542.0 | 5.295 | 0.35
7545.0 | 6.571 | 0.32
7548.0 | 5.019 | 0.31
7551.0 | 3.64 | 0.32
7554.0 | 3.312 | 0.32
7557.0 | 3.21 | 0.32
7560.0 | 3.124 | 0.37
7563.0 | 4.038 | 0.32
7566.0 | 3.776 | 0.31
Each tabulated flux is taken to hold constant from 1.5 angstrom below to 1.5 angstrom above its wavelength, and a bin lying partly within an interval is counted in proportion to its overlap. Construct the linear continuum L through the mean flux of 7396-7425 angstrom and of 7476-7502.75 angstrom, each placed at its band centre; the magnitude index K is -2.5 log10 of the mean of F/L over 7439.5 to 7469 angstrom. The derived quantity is 0.07 mag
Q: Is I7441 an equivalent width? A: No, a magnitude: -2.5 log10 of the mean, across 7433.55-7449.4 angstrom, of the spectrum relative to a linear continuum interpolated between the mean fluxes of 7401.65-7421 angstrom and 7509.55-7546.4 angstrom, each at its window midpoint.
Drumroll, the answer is 0.25 mag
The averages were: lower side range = 3.99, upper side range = 5.49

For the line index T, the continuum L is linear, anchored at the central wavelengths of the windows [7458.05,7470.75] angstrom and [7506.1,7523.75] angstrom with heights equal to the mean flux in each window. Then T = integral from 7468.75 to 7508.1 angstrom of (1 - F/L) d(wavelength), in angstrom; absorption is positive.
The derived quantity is 8.7 angstrom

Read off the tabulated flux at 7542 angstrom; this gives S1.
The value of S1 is 5.295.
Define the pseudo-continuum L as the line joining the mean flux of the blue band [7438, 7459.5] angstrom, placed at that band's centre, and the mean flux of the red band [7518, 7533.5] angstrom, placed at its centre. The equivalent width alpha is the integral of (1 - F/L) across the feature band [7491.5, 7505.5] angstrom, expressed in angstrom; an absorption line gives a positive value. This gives 4.3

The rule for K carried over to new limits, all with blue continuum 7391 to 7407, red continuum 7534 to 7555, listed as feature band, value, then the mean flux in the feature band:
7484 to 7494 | 0.15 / 3.7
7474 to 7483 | 0.16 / 3.62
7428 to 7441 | 0.15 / 3.52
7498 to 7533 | -0.22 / 5.33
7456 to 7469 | 0.17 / 3.53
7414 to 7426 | 0.05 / 3.81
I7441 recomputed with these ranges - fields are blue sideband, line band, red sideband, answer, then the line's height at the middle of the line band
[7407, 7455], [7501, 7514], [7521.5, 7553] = 0.14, 4.62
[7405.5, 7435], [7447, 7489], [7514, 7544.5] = 0.28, 4.53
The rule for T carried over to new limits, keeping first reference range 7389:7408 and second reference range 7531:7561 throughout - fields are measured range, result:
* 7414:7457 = 4.32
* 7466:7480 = 1.52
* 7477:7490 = 1.82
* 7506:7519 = -1.44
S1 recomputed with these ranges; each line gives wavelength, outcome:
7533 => 3.182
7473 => 3.243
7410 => 3.348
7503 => 4.096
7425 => 3.116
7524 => 8.665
